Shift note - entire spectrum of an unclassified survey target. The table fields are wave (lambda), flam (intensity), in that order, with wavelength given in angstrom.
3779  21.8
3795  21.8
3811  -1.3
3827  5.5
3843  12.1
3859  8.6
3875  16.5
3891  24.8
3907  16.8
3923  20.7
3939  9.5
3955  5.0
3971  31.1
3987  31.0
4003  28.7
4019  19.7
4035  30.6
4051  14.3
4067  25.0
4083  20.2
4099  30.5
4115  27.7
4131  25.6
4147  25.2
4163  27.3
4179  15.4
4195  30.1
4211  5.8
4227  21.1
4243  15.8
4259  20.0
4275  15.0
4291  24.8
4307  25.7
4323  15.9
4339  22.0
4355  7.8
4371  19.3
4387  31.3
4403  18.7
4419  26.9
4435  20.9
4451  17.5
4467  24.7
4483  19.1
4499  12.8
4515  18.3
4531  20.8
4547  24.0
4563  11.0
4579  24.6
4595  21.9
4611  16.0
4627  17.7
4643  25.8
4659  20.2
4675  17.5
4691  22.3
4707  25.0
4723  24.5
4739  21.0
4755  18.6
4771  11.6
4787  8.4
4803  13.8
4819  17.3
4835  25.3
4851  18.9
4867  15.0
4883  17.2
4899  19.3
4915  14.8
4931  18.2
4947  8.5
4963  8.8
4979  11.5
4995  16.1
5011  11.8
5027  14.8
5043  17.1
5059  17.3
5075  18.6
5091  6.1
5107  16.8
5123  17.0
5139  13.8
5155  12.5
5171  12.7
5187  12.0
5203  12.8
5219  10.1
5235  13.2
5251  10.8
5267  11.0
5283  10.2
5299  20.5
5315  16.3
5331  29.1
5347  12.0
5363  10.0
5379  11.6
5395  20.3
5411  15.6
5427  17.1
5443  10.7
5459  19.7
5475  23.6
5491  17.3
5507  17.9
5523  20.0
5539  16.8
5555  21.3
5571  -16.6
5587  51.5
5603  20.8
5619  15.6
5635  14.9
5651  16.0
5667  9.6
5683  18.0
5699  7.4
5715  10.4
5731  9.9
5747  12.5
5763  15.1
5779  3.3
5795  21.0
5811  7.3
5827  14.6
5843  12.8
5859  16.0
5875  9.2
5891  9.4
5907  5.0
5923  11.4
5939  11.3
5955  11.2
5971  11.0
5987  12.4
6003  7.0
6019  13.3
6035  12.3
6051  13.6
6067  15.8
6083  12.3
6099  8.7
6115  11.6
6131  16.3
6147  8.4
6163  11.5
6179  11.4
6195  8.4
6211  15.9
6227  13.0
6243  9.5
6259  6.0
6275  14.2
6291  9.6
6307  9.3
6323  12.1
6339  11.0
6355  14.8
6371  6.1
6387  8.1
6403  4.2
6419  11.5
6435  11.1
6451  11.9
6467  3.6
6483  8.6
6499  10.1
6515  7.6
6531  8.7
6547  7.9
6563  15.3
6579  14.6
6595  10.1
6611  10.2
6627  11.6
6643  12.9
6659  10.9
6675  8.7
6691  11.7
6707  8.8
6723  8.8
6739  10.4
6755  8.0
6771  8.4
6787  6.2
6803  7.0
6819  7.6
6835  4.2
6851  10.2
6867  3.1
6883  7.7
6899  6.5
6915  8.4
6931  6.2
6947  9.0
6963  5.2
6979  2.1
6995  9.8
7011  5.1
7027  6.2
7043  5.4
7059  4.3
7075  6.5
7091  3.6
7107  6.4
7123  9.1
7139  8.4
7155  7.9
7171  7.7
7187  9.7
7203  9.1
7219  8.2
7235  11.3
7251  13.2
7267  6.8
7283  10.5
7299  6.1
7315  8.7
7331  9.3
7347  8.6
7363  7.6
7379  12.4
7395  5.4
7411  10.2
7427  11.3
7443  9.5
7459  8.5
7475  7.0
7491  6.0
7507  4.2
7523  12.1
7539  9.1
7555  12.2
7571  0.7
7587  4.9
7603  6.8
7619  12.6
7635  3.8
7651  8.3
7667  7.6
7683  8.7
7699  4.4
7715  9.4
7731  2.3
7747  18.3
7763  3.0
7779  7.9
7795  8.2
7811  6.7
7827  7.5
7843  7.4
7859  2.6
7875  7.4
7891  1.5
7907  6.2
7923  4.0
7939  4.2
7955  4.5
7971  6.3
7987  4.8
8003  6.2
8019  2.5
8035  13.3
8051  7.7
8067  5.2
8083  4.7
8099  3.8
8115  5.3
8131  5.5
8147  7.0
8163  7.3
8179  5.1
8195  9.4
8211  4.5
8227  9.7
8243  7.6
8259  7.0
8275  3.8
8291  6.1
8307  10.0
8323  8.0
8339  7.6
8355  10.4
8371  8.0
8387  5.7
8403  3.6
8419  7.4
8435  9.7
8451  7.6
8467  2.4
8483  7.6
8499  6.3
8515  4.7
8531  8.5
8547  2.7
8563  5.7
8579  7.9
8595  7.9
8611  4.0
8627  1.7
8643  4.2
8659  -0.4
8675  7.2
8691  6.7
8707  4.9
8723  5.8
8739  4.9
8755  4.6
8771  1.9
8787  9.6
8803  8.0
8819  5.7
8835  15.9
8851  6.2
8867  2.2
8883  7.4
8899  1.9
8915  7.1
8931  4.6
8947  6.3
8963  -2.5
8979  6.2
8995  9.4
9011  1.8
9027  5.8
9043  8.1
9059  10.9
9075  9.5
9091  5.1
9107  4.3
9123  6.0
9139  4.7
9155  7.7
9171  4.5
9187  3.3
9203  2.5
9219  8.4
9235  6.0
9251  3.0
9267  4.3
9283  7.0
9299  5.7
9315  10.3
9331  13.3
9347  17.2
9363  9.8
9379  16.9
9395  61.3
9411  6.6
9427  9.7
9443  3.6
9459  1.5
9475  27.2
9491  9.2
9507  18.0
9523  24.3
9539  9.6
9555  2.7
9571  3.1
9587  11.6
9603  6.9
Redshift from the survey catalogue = 1.52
